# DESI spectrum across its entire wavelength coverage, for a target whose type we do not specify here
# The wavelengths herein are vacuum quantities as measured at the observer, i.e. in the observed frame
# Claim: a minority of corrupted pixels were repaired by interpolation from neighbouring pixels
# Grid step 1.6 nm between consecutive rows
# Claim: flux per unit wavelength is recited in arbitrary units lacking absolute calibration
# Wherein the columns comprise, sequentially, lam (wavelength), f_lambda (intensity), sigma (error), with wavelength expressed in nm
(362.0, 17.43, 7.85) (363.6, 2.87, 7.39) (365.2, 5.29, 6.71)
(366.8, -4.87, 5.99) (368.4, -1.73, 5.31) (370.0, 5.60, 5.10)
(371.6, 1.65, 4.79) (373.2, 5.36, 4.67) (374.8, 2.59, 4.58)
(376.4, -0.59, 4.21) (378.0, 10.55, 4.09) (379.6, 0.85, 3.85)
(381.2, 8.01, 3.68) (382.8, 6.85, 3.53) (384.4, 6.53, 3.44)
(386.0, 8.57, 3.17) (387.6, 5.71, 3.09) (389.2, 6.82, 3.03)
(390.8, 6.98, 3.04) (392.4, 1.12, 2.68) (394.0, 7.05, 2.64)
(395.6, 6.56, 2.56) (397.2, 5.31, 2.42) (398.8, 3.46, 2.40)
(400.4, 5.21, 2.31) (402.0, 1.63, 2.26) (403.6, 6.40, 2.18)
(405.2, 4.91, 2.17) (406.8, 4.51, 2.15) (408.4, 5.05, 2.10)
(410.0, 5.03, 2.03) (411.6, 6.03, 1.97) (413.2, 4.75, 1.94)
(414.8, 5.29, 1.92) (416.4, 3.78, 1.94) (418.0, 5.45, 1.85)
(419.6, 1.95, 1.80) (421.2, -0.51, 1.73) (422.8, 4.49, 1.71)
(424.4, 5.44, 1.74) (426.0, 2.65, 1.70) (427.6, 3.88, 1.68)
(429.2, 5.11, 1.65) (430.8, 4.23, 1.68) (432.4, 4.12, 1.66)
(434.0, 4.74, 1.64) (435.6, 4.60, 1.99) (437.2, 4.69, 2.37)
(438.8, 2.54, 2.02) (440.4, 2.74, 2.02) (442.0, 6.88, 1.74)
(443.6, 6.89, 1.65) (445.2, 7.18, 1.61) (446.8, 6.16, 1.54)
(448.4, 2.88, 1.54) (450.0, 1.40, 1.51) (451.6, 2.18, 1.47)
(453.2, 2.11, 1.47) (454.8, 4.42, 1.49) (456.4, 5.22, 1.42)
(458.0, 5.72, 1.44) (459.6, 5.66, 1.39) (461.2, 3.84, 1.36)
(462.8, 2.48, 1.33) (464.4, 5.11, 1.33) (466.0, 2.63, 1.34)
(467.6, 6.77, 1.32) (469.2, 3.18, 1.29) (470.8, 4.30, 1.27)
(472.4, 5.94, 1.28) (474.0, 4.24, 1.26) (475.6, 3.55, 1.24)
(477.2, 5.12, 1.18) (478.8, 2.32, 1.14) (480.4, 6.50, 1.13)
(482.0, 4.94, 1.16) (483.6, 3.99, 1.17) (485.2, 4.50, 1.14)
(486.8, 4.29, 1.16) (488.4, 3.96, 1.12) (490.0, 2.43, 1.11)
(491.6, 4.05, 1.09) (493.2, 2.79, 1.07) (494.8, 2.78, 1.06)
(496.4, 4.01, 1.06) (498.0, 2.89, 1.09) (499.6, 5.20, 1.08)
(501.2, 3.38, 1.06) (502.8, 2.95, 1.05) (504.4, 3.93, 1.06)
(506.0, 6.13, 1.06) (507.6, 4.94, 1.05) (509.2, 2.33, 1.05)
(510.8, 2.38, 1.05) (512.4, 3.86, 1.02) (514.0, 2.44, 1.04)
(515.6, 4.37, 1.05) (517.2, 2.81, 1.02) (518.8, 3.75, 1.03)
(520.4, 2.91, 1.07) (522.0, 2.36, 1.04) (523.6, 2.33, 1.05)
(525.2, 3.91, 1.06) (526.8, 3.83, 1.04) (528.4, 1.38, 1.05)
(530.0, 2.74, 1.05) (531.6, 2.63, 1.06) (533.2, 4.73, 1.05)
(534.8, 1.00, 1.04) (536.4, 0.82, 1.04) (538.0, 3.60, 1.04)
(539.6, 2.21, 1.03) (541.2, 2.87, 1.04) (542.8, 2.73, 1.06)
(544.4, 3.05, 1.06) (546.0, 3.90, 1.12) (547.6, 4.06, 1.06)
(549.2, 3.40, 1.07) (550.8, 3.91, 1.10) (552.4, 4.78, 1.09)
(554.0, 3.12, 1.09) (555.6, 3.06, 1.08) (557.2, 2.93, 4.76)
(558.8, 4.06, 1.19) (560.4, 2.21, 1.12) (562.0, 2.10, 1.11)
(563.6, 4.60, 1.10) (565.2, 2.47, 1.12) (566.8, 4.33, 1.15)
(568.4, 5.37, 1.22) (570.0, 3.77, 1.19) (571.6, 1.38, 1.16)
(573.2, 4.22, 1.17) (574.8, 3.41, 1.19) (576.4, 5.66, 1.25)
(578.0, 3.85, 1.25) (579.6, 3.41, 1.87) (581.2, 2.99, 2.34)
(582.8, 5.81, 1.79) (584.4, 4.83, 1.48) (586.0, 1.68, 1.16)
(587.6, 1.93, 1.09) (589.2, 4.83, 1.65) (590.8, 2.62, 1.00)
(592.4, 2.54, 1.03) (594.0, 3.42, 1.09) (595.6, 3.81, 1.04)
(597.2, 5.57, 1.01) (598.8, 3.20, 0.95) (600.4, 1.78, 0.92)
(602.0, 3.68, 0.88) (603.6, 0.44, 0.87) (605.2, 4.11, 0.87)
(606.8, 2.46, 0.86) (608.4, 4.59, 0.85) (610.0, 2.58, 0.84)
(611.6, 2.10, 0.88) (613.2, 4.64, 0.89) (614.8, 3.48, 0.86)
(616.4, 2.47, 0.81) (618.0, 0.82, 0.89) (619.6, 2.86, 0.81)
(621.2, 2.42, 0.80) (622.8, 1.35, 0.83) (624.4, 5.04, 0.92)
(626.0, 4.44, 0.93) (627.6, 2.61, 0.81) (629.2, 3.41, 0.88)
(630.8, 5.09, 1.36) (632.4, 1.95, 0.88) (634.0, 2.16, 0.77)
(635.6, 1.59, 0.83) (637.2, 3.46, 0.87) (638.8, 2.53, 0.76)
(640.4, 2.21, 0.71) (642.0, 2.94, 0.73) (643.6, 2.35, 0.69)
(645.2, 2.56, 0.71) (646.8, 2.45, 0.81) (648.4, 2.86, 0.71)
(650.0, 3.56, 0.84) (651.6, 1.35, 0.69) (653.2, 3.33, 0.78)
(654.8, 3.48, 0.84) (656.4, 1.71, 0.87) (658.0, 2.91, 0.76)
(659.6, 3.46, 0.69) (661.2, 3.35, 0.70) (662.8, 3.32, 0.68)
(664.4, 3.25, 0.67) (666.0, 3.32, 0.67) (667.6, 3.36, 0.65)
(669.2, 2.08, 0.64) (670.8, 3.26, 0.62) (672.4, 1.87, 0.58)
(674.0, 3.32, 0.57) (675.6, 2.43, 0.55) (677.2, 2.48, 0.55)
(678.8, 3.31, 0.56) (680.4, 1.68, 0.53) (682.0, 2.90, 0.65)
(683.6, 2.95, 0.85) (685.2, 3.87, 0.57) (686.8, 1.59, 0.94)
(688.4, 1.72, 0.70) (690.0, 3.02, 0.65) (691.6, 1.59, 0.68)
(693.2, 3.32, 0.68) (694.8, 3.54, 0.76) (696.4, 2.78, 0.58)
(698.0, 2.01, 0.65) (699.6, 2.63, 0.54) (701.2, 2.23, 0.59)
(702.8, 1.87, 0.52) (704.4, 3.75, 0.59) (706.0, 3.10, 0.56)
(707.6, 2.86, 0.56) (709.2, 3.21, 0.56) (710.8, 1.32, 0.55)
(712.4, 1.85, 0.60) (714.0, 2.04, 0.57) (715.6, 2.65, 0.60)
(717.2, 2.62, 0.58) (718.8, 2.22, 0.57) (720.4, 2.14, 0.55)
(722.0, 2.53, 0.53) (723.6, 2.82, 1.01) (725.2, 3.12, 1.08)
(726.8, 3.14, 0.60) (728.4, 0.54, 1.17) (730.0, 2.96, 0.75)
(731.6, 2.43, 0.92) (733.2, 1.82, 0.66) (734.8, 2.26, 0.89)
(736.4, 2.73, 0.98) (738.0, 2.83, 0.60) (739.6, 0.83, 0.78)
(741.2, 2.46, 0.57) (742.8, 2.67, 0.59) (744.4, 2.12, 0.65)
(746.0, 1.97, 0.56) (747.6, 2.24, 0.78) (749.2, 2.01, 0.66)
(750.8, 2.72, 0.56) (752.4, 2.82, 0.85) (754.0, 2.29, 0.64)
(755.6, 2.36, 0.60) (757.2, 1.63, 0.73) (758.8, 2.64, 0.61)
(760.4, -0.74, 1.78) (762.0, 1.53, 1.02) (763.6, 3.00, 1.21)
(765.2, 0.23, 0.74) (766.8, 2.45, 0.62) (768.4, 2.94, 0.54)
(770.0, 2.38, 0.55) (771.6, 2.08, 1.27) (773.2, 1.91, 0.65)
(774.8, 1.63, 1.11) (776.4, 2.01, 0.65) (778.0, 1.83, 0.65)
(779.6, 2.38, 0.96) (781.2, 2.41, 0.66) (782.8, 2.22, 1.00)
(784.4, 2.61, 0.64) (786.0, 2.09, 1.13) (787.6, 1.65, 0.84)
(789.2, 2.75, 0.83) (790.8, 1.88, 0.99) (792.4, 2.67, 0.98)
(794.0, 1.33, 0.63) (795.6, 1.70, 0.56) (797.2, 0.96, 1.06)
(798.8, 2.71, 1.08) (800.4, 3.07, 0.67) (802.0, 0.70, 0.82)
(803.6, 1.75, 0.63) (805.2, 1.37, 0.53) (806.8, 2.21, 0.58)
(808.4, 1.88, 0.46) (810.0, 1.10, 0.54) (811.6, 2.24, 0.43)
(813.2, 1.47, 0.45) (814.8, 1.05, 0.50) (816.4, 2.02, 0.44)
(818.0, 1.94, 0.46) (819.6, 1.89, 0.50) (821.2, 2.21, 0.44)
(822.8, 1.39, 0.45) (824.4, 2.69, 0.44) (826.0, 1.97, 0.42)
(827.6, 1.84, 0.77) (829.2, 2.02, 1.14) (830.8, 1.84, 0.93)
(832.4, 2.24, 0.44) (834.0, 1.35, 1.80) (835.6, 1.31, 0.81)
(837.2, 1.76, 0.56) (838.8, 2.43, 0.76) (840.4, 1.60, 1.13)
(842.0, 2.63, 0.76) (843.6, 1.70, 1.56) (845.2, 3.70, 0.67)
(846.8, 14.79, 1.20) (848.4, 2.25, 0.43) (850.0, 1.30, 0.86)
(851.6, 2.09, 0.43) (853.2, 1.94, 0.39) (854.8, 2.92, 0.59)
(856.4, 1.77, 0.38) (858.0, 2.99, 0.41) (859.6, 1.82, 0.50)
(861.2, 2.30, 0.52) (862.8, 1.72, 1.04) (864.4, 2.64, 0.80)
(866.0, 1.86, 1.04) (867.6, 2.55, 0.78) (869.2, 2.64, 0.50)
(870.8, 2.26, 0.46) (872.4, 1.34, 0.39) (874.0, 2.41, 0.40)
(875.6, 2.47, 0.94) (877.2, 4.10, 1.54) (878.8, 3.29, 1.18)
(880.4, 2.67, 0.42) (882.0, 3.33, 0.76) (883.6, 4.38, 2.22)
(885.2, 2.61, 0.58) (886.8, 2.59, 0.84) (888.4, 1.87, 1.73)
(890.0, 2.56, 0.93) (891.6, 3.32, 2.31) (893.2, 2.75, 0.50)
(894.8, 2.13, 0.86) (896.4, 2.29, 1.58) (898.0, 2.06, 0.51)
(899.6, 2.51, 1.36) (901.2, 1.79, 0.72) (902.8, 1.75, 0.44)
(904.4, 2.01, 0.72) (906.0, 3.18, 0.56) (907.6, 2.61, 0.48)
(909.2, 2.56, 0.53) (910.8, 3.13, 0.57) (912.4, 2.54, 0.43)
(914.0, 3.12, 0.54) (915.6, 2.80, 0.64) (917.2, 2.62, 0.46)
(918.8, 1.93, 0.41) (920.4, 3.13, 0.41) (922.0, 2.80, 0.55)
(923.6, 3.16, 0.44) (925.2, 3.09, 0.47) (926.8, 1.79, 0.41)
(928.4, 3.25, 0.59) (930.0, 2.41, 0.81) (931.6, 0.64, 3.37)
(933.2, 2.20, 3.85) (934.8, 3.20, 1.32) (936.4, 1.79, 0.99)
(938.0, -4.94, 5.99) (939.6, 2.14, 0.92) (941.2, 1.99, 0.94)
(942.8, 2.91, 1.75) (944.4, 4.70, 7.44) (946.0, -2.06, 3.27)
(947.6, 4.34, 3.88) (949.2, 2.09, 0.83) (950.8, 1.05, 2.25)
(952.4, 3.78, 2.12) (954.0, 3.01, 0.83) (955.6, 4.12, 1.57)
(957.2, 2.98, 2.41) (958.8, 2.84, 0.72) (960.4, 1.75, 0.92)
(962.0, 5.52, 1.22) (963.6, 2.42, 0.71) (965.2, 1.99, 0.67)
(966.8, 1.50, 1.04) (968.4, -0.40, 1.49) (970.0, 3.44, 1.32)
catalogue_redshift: 1.27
